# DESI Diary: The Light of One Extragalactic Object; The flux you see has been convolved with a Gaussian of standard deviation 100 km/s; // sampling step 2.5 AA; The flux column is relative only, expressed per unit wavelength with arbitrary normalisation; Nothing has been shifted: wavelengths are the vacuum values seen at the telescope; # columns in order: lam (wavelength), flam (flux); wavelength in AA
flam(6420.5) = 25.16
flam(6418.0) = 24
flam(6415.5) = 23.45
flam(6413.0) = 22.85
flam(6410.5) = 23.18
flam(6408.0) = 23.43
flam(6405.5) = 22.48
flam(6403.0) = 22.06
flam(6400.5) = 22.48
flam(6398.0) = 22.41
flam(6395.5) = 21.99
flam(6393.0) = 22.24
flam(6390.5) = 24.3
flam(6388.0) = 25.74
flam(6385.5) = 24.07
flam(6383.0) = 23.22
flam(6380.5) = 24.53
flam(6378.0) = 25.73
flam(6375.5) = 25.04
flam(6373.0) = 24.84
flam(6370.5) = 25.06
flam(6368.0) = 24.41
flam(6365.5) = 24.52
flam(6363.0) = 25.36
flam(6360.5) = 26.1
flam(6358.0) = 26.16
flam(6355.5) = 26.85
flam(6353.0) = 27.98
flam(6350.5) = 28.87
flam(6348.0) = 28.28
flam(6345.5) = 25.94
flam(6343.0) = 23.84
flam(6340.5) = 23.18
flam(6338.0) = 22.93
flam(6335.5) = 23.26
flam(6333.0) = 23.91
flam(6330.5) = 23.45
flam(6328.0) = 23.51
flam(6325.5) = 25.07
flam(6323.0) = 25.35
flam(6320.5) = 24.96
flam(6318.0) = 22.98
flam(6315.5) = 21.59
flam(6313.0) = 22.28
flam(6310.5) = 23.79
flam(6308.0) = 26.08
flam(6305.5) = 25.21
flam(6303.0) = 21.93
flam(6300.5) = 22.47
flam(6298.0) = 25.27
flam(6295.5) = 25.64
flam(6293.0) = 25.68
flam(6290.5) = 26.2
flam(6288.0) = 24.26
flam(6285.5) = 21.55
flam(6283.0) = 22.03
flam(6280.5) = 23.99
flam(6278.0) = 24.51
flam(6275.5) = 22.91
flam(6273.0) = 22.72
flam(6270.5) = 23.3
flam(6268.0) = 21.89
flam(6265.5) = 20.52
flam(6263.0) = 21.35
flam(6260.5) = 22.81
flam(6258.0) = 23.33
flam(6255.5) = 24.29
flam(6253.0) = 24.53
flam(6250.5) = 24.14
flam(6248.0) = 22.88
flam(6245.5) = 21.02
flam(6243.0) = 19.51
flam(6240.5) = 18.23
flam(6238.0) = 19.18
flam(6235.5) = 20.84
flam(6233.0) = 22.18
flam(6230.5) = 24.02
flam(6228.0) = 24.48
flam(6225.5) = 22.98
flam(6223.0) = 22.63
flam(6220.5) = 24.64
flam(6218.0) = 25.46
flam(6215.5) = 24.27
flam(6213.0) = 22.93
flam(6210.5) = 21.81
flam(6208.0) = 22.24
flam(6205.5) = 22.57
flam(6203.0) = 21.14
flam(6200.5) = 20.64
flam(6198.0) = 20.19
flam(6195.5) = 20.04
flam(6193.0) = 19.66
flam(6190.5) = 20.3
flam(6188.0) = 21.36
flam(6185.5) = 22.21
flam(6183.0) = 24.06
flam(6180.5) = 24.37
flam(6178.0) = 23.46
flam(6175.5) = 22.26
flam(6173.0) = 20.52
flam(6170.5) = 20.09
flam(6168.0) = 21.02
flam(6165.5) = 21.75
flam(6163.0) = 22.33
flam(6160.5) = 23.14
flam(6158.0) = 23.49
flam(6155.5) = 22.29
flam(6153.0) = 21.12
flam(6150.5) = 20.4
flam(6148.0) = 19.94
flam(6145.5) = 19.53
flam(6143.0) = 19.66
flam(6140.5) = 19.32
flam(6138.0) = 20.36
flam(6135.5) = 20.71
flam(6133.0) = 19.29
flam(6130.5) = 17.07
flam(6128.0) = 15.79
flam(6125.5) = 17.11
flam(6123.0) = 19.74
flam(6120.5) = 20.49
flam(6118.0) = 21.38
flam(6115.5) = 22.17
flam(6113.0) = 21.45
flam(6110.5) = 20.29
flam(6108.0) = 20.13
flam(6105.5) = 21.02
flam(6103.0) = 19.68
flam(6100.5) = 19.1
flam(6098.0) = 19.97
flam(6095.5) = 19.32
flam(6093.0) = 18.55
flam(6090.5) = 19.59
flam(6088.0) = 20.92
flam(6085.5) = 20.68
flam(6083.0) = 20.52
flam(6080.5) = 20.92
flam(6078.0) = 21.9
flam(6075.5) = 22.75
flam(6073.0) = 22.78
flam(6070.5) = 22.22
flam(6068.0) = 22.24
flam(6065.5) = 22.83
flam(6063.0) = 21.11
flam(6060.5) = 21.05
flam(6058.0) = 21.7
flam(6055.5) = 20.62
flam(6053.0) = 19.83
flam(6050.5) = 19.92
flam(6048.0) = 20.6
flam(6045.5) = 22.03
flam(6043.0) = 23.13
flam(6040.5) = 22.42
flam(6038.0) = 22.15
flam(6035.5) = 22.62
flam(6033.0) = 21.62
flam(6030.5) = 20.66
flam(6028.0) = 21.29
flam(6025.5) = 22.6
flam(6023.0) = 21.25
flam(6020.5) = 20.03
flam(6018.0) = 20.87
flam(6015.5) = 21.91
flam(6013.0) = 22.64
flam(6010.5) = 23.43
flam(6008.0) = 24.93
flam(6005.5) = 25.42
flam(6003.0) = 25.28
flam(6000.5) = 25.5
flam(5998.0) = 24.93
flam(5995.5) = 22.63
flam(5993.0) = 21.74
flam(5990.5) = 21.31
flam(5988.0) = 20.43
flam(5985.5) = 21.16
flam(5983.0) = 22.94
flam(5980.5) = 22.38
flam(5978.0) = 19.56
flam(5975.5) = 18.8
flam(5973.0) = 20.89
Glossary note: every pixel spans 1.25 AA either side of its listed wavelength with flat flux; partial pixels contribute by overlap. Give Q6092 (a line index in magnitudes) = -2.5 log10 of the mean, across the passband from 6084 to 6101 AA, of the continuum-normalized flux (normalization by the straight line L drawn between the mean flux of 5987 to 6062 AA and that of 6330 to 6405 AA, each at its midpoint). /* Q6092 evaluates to 0.15 mag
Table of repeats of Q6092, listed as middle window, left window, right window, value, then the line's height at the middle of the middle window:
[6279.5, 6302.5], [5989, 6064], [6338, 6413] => -0.003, 24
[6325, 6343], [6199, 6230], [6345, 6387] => 0.069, 25.1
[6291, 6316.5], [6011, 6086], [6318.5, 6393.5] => 0.014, 24.4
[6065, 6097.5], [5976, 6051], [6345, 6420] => 0.077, 22.7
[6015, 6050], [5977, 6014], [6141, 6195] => 0.051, 22.7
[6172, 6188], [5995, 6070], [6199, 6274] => -0.018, 22.4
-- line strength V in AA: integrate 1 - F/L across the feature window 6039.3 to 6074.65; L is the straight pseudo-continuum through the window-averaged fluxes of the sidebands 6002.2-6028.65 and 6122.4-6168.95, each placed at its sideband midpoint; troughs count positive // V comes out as 0.4 AA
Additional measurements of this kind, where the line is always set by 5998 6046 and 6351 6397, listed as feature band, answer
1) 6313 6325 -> 0.5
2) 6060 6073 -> 0.5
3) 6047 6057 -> 1.1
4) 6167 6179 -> 1.1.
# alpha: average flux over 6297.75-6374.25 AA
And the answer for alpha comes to 24.7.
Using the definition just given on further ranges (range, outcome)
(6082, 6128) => 20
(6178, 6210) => 21.6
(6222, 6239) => 22.4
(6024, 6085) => 21.6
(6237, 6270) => 21.9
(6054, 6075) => 21.8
